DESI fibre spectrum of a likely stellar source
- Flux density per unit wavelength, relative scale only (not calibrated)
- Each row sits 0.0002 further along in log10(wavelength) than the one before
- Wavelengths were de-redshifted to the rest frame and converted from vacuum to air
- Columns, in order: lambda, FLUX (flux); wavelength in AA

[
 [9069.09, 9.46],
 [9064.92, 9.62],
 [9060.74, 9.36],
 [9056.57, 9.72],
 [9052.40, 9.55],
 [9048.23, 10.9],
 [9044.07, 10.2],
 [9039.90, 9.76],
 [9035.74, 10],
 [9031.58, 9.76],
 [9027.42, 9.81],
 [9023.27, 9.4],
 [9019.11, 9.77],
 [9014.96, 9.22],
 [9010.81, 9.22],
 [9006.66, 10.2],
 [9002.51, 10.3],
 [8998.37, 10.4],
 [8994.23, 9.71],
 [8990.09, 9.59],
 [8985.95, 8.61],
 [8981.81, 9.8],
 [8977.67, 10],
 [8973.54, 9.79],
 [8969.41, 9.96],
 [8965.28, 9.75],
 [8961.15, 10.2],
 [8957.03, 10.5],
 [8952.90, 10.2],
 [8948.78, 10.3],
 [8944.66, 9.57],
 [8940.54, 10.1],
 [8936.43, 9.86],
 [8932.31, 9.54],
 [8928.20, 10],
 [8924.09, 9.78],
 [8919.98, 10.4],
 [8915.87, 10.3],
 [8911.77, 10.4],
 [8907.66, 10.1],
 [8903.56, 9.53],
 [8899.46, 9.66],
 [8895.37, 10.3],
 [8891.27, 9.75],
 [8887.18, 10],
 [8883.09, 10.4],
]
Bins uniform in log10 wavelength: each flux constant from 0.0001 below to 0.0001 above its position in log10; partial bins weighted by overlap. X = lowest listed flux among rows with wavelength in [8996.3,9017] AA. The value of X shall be 9.22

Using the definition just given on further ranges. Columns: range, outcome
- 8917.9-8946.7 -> 9.54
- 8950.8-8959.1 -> 10.2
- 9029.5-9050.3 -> 9.76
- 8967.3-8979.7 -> 9.79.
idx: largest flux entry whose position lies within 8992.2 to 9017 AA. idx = 10.4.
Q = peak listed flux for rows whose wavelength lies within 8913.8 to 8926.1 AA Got 10.4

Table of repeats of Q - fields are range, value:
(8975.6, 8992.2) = 10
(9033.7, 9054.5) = 10.9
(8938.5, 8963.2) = 10.5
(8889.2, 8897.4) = 10.3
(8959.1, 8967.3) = 10.2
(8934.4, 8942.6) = 10.1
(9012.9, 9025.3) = 9.77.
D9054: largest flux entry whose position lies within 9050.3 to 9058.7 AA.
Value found 9.72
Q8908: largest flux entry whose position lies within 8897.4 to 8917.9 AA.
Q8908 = 10.4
